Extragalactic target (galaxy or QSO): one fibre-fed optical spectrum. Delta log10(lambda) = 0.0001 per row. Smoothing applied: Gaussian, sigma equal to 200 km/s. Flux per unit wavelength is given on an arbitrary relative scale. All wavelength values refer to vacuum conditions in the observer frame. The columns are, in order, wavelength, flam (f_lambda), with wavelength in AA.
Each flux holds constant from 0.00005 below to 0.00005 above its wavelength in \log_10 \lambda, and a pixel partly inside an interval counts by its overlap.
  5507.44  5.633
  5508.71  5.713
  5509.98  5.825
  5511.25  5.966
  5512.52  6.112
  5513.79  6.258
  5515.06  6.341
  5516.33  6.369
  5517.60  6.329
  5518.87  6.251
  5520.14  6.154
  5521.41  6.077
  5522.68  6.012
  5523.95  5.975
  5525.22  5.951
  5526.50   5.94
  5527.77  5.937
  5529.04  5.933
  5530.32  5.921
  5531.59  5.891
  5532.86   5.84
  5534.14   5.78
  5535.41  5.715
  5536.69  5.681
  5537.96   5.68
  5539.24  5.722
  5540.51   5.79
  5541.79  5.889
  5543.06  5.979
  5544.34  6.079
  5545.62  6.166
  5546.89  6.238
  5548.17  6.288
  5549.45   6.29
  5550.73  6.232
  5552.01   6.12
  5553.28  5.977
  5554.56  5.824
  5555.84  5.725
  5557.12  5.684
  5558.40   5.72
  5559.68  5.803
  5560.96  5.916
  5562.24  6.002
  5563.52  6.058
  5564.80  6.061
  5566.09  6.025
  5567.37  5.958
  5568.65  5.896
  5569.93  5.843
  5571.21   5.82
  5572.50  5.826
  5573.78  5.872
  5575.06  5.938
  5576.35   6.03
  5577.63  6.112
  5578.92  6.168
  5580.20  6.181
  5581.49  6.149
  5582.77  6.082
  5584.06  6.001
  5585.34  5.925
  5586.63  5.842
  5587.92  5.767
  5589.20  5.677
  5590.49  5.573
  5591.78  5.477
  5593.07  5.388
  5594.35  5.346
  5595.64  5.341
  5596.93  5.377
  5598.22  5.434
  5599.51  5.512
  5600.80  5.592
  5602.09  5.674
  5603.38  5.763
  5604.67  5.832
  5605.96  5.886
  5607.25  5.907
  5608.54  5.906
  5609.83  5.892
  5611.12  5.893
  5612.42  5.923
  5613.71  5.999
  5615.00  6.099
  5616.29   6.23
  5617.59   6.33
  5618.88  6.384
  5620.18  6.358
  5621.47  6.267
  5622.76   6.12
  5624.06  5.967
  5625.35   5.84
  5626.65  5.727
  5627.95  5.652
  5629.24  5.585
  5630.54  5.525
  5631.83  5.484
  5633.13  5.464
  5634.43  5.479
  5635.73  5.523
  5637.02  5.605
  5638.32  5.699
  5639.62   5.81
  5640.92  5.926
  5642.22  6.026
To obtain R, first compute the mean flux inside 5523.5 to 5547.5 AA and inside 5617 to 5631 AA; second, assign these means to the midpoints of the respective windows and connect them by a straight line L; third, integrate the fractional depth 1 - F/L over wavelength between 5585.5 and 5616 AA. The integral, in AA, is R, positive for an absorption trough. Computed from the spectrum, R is 1.28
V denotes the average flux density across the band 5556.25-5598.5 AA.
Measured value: 5.83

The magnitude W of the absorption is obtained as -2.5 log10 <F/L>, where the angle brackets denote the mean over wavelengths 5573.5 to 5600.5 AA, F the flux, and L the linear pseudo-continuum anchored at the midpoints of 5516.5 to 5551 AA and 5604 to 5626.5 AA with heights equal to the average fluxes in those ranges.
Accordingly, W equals 0.05 mag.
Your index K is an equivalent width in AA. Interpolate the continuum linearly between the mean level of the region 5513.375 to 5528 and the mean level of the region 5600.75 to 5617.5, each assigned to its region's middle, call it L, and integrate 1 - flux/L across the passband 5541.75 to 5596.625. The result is 1.0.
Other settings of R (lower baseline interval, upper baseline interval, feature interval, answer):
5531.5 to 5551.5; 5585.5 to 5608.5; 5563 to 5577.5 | -0.4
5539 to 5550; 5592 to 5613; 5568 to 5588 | -0.5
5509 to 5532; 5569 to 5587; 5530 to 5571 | 0.6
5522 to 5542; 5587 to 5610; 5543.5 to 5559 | -0.6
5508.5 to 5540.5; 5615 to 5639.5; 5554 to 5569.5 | 0.1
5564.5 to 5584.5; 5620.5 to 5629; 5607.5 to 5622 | -0.4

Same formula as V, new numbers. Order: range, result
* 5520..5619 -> 5.89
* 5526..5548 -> 5.9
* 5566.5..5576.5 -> 5.9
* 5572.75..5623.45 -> 5.88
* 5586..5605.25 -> 5.57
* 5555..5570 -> 5.89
